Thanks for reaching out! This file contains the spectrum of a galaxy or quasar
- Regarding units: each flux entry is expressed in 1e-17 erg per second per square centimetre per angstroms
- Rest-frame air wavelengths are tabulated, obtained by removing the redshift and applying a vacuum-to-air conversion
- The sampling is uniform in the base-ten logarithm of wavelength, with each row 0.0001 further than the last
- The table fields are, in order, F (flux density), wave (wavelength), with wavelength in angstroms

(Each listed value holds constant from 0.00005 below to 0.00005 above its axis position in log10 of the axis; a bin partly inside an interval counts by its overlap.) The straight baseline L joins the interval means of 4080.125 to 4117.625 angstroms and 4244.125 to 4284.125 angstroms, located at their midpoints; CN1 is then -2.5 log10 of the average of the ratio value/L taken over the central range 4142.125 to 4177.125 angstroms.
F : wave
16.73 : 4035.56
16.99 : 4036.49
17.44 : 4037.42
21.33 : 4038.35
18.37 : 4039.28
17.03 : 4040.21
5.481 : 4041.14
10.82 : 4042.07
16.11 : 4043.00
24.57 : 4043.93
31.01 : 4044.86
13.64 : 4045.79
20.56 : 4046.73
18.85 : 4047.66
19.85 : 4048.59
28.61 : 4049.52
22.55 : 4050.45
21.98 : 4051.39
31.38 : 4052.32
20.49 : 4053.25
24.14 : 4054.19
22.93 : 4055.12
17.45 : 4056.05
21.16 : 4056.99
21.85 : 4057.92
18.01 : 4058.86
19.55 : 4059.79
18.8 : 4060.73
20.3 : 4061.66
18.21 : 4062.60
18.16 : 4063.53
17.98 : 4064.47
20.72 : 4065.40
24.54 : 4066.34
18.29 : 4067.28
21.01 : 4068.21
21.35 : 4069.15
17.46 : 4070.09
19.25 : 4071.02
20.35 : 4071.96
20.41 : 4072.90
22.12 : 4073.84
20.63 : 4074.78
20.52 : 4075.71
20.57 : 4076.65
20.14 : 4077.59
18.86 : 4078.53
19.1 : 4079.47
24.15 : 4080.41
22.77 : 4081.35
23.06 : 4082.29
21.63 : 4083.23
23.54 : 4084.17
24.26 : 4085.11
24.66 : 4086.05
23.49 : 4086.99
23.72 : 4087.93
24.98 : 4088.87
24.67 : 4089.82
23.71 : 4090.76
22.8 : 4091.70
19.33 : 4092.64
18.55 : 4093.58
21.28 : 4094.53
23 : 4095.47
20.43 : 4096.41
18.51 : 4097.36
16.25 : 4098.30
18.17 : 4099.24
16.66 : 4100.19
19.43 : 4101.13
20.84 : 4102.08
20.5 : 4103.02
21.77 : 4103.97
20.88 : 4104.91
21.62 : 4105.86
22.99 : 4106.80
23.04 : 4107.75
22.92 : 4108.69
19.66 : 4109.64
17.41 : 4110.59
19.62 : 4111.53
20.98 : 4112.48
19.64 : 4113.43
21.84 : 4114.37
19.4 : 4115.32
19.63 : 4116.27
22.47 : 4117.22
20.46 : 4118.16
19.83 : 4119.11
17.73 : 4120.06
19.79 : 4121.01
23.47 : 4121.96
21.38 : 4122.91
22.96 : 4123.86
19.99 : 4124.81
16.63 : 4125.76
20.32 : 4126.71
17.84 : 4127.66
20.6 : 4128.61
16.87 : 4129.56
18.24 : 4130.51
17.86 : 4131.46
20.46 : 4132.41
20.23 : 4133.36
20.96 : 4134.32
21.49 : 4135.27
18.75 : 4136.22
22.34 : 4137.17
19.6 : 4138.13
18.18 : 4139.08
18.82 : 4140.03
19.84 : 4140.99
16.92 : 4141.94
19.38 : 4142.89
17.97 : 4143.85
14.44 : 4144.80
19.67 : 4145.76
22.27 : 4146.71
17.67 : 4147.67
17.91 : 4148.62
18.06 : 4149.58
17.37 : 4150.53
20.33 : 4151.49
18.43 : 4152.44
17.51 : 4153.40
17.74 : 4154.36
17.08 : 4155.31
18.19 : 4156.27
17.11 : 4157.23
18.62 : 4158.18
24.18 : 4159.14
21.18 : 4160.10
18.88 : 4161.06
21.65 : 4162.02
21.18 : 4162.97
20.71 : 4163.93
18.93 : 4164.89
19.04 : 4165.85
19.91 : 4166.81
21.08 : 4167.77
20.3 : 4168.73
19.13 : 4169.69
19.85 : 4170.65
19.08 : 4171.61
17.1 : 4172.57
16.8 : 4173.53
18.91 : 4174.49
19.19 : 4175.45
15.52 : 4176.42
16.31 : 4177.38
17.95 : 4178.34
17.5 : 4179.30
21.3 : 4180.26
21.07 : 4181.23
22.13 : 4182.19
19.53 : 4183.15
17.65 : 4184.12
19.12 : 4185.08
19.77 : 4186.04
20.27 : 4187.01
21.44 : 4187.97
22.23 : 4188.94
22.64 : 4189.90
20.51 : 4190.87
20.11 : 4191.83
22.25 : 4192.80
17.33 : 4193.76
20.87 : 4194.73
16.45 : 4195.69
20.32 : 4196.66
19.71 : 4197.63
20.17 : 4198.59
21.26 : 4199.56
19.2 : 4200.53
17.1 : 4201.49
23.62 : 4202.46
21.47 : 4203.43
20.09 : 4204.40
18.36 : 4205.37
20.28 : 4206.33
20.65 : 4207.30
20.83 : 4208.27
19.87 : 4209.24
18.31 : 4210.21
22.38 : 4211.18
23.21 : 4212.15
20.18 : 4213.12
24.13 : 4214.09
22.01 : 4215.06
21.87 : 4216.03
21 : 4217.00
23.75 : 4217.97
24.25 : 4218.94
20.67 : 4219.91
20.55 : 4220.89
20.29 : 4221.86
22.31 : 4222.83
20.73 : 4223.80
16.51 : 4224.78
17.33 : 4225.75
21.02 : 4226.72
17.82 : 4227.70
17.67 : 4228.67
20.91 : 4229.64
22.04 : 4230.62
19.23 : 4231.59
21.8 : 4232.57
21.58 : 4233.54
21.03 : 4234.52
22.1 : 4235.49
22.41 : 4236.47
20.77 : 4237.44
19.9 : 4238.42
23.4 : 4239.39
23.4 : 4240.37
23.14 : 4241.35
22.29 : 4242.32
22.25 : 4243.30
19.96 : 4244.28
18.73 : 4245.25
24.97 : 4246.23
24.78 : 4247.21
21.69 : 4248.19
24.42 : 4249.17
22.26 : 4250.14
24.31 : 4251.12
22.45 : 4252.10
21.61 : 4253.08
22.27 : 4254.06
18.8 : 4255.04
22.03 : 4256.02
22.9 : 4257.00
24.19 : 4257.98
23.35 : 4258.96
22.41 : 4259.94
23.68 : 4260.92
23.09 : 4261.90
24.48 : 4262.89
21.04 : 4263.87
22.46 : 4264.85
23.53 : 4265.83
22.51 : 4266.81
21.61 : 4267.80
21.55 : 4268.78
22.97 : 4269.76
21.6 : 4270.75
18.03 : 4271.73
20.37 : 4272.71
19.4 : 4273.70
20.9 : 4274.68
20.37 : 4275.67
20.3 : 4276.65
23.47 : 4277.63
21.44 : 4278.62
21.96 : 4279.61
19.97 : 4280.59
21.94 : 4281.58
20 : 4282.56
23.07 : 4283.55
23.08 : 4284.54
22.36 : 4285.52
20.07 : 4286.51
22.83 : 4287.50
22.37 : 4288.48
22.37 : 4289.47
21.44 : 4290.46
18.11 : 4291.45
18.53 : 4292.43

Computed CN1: 0.143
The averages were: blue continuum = 21.3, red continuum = 22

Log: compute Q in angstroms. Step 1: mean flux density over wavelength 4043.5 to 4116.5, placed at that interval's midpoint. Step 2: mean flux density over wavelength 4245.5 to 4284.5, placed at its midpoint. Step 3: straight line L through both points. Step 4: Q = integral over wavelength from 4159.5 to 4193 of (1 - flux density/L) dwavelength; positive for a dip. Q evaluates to 2.97 angstroms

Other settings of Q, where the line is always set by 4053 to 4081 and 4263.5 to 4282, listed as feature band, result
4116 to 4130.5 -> 0.44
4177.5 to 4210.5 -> 1.46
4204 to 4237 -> 0.42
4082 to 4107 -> -1.29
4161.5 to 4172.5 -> 0.44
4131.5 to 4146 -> 1.01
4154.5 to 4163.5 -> 0.45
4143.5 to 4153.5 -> 1.13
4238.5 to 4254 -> -0.99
